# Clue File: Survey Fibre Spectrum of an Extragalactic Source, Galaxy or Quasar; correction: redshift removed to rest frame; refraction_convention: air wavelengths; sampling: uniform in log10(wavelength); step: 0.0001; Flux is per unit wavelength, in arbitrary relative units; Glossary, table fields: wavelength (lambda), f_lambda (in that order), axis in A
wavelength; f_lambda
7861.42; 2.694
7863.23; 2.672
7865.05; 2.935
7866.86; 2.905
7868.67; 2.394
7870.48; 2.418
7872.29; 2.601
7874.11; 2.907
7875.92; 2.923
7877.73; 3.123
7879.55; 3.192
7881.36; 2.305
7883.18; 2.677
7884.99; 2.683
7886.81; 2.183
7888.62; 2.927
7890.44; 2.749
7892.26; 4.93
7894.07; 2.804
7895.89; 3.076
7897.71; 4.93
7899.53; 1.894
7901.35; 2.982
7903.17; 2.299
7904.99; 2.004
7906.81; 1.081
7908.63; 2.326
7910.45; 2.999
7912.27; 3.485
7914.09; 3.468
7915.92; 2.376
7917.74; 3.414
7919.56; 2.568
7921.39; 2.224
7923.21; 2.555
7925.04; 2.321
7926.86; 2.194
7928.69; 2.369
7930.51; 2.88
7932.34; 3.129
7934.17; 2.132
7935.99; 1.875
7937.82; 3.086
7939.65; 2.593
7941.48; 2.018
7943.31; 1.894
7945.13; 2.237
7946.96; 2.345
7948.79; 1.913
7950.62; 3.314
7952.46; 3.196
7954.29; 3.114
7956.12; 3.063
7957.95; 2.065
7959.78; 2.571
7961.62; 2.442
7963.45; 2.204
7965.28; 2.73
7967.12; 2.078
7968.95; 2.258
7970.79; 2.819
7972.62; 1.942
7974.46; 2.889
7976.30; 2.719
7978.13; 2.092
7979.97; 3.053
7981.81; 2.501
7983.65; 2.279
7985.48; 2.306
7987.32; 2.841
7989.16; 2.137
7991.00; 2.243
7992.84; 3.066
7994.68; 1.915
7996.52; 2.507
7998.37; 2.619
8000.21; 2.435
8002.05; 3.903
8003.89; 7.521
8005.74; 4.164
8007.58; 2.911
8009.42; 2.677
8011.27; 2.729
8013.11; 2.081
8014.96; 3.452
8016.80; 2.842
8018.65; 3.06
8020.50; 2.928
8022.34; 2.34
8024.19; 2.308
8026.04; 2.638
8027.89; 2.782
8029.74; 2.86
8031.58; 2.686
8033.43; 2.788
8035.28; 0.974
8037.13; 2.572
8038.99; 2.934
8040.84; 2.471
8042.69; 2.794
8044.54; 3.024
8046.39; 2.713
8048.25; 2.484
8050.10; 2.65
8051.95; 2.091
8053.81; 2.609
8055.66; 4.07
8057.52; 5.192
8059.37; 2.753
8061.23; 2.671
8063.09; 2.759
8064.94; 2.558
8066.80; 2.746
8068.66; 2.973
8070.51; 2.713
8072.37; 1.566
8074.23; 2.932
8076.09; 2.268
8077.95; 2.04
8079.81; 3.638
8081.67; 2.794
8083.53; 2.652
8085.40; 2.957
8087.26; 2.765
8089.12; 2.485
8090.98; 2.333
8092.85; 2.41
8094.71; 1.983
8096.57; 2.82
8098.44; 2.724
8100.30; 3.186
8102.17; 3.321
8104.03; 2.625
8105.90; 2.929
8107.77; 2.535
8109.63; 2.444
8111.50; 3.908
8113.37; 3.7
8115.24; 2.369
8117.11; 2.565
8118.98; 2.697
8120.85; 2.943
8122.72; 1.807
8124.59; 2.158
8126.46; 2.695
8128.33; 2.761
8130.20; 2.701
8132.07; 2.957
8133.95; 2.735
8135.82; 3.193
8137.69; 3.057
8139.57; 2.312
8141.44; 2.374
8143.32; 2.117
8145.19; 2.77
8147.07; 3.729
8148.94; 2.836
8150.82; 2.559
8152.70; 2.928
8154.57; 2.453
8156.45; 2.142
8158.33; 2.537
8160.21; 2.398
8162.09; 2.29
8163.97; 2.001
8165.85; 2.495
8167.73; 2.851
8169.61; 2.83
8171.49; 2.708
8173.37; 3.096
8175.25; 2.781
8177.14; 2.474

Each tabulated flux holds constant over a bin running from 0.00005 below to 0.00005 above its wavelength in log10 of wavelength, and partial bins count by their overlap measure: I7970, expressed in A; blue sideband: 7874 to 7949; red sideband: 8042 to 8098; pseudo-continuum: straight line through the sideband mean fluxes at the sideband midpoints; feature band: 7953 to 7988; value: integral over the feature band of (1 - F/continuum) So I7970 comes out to 2.2 A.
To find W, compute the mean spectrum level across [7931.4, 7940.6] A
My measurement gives 2.56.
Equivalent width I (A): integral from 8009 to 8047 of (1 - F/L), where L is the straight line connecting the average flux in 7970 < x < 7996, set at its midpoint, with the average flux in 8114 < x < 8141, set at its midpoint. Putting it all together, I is -1.7 A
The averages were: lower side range 2.49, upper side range 2.65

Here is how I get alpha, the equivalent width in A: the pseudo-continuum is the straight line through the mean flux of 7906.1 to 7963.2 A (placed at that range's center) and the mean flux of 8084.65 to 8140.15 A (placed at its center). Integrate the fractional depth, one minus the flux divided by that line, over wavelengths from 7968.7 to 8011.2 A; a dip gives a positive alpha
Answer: -4.11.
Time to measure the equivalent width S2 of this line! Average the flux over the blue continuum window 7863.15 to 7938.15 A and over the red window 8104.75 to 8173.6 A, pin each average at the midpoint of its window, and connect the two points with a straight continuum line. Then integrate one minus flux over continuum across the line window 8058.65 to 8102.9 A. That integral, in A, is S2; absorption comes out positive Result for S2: 0.5 A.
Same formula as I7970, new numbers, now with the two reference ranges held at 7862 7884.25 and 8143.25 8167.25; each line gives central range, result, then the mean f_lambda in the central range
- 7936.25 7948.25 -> 1.7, 2.32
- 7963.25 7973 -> 1.2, 2.37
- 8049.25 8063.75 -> -2.6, 3.11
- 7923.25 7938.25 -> 1.3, 2.48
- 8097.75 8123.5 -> -2.4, 2.85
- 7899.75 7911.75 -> 1.9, 2.3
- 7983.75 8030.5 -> -4.4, 2.92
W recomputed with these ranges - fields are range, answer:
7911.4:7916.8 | 3.11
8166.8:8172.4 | 2.8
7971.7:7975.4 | 2.42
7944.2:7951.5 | 2.45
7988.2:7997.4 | 2.38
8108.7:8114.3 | 3.35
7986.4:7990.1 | 2.49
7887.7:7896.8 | 3.3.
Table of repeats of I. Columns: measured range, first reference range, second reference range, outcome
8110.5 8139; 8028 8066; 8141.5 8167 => -2.1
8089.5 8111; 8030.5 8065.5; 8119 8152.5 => 0.3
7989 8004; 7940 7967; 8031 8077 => -2.1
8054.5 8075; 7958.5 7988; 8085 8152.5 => -2.7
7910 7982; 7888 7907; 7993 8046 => 8.6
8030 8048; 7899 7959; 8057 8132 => 0.8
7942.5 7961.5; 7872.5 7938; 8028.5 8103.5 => 1.2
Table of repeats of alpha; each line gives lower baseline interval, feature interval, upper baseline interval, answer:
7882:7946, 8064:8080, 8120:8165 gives 0.4 A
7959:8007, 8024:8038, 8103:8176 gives 1.5 A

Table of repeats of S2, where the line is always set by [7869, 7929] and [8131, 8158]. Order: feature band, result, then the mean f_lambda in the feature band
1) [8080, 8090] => -0.3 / 2.8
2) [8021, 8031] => 0.5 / 2.61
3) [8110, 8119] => -1.1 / 3.04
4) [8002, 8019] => -4.9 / 3.53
